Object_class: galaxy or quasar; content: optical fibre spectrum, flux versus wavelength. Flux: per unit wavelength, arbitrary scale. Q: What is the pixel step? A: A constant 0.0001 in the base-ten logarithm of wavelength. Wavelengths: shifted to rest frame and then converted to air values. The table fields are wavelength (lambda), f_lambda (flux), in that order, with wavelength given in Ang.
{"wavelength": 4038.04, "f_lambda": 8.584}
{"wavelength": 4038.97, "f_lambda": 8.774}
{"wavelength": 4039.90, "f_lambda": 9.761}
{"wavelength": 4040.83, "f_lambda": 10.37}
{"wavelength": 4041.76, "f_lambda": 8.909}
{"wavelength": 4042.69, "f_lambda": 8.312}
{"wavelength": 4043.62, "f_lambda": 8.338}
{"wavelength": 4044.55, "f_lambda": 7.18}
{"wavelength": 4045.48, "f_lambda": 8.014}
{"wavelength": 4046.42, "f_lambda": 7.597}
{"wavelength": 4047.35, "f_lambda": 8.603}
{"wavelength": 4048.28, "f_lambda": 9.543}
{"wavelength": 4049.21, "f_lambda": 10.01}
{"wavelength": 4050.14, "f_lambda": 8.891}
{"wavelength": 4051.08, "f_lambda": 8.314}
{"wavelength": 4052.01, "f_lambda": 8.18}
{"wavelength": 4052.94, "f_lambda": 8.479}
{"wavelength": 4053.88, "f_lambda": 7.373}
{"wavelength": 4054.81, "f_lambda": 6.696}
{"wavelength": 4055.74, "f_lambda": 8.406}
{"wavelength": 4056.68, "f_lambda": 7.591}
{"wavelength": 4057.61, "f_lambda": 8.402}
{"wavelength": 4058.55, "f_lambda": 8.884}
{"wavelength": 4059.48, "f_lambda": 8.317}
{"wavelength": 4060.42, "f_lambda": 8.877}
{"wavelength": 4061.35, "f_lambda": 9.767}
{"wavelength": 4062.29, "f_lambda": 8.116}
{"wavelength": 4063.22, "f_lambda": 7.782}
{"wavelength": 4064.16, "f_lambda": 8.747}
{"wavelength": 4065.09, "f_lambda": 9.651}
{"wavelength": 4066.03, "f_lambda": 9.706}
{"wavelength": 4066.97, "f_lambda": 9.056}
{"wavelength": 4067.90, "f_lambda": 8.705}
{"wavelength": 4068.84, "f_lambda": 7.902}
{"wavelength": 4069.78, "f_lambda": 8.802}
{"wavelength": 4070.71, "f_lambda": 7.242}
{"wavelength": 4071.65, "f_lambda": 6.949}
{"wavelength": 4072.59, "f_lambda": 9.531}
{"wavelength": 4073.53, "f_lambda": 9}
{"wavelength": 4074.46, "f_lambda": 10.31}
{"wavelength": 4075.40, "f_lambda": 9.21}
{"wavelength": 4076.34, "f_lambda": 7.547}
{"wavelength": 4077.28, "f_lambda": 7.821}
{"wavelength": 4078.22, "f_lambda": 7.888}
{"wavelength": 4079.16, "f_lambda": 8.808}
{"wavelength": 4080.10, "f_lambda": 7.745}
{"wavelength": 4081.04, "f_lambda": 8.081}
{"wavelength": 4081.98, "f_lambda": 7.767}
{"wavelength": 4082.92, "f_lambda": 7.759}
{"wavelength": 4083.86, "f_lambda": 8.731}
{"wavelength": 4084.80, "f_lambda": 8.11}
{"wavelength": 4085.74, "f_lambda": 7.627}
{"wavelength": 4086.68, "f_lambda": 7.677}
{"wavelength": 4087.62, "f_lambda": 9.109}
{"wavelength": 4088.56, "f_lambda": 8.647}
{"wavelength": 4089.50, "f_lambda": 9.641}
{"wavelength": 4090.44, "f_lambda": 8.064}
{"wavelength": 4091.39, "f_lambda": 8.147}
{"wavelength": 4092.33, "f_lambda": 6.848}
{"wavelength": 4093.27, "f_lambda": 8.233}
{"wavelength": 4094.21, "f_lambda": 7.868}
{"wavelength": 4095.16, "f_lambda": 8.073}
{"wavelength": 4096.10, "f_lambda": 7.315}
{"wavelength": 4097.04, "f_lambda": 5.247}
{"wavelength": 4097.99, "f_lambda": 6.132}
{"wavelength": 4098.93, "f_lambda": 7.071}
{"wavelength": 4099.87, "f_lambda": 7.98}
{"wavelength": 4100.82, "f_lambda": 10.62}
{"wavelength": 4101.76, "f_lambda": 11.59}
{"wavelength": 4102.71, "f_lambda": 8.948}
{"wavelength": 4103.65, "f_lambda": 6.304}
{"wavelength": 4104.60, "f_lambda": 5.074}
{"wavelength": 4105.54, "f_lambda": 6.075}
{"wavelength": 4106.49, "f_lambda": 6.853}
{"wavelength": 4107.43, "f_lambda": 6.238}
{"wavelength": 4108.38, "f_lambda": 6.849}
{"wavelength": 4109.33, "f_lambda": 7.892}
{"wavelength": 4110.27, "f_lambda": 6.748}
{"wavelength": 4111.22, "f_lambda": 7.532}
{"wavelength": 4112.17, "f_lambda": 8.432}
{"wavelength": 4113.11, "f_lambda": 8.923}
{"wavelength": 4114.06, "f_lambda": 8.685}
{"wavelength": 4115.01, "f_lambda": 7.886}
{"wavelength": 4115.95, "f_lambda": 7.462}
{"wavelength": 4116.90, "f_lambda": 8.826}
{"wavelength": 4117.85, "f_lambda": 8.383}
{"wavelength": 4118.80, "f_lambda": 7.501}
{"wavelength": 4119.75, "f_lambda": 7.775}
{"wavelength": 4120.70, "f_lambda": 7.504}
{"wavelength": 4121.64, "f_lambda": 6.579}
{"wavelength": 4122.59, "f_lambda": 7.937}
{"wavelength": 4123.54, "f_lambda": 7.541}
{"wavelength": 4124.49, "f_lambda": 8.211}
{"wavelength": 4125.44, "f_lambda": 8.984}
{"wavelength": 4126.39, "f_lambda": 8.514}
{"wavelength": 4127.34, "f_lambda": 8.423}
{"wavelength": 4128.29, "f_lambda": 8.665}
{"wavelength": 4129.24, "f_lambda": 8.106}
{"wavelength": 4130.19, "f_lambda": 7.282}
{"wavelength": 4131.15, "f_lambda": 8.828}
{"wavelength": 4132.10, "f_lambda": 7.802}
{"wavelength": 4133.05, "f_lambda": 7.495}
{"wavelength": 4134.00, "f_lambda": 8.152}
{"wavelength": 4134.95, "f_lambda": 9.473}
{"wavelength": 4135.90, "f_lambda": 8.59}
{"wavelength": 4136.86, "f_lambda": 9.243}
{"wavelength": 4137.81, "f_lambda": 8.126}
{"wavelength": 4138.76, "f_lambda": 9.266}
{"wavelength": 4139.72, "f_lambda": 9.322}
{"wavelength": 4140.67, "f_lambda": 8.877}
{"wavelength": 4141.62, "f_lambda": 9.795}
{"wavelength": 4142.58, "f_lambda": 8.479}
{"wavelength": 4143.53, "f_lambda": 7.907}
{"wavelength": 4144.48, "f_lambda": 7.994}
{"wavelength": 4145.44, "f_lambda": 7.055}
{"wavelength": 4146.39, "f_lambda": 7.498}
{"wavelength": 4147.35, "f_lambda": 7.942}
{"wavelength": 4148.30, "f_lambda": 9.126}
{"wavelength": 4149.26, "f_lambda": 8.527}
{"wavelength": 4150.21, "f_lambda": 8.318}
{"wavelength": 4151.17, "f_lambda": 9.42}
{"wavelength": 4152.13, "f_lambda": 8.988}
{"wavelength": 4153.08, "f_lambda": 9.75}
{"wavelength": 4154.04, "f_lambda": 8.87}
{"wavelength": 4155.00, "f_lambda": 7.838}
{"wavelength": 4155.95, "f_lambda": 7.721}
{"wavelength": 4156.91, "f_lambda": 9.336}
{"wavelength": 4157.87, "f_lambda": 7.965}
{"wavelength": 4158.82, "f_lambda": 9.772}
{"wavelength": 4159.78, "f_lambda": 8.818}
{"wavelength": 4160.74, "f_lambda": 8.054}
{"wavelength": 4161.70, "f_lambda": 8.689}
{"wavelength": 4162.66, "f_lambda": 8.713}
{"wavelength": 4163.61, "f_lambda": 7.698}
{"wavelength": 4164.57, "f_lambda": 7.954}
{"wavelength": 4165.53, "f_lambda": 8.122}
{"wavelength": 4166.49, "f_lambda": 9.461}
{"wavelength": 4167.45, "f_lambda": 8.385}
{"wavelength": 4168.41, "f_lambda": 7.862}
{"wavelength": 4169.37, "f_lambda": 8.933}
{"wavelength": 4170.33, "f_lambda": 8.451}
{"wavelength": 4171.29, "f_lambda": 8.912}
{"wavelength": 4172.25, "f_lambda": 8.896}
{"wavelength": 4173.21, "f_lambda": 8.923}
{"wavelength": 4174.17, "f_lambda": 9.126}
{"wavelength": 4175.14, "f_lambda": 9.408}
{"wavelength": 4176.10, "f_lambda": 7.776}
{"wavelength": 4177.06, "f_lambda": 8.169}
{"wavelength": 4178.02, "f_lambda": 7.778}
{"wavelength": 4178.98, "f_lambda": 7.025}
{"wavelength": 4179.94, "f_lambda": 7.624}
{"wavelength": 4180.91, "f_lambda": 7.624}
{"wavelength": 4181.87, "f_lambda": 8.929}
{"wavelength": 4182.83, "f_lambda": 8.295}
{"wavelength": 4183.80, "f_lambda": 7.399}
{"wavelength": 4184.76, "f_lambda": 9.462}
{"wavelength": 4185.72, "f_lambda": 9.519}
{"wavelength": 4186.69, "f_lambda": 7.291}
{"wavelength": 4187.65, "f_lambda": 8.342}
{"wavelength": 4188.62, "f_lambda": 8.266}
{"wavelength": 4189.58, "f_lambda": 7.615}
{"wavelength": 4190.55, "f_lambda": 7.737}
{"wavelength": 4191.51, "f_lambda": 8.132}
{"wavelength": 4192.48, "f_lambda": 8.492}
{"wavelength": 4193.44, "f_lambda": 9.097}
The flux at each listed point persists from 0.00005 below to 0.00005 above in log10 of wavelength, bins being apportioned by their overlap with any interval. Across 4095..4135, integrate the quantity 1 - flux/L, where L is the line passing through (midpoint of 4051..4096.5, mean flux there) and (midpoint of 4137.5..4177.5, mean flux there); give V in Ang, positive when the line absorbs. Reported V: 3.1 Ang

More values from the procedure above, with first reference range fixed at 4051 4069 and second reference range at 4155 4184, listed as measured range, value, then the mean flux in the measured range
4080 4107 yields 1.9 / 7.84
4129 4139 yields 0.0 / 8.38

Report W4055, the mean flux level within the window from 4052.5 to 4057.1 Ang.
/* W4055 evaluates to 7.7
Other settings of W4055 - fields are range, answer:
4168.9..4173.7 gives 8.83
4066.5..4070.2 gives 8.61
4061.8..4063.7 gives 7.95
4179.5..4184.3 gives 7.98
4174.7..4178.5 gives 8.28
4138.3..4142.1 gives 9.31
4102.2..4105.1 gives 6.82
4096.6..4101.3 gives 7.44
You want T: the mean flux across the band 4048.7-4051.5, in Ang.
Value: 9.08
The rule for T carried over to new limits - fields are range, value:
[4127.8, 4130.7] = 8.01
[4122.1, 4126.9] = 8.23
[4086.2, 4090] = 8.77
